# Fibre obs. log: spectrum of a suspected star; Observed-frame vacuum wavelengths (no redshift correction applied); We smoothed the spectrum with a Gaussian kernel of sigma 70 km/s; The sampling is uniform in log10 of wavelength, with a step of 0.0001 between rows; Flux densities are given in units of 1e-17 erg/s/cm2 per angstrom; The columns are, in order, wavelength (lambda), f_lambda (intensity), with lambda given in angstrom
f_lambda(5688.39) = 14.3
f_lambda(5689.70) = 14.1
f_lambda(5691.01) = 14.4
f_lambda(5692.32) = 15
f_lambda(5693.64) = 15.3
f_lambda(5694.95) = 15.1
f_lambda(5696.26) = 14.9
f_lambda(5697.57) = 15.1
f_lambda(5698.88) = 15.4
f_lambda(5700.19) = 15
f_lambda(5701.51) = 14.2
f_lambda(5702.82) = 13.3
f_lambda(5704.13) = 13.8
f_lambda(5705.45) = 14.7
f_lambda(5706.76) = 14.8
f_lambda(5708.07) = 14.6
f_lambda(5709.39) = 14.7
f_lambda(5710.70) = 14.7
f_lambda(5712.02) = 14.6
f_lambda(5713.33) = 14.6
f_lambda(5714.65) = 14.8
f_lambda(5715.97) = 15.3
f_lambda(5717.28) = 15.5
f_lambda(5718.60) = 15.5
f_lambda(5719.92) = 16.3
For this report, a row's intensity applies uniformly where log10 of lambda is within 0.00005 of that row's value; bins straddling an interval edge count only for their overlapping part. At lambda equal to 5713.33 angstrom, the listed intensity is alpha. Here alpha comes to 14.6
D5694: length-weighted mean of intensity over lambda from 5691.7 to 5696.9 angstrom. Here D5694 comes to 15.1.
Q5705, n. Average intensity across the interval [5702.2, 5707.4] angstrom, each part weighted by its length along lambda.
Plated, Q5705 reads 14.2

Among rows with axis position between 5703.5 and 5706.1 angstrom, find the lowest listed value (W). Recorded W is 13.8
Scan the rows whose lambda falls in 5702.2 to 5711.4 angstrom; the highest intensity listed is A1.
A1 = 14.8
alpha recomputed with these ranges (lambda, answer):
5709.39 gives 14.7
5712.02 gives 14.6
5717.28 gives 15.5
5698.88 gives 15.4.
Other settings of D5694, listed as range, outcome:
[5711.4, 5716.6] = 14.8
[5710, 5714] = 14.6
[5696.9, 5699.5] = 15.3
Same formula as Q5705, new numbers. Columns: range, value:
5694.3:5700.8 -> 15.1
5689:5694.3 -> 14.7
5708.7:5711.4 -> 14.7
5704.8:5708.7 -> 14.7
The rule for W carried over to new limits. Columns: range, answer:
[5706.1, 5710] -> 14.6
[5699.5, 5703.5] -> 13.3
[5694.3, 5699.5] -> 14.9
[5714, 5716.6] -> 14.8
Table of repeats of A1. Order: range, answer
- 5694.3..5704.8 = 15.4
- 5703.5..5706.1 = 14.7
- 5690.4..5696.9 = 15.3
